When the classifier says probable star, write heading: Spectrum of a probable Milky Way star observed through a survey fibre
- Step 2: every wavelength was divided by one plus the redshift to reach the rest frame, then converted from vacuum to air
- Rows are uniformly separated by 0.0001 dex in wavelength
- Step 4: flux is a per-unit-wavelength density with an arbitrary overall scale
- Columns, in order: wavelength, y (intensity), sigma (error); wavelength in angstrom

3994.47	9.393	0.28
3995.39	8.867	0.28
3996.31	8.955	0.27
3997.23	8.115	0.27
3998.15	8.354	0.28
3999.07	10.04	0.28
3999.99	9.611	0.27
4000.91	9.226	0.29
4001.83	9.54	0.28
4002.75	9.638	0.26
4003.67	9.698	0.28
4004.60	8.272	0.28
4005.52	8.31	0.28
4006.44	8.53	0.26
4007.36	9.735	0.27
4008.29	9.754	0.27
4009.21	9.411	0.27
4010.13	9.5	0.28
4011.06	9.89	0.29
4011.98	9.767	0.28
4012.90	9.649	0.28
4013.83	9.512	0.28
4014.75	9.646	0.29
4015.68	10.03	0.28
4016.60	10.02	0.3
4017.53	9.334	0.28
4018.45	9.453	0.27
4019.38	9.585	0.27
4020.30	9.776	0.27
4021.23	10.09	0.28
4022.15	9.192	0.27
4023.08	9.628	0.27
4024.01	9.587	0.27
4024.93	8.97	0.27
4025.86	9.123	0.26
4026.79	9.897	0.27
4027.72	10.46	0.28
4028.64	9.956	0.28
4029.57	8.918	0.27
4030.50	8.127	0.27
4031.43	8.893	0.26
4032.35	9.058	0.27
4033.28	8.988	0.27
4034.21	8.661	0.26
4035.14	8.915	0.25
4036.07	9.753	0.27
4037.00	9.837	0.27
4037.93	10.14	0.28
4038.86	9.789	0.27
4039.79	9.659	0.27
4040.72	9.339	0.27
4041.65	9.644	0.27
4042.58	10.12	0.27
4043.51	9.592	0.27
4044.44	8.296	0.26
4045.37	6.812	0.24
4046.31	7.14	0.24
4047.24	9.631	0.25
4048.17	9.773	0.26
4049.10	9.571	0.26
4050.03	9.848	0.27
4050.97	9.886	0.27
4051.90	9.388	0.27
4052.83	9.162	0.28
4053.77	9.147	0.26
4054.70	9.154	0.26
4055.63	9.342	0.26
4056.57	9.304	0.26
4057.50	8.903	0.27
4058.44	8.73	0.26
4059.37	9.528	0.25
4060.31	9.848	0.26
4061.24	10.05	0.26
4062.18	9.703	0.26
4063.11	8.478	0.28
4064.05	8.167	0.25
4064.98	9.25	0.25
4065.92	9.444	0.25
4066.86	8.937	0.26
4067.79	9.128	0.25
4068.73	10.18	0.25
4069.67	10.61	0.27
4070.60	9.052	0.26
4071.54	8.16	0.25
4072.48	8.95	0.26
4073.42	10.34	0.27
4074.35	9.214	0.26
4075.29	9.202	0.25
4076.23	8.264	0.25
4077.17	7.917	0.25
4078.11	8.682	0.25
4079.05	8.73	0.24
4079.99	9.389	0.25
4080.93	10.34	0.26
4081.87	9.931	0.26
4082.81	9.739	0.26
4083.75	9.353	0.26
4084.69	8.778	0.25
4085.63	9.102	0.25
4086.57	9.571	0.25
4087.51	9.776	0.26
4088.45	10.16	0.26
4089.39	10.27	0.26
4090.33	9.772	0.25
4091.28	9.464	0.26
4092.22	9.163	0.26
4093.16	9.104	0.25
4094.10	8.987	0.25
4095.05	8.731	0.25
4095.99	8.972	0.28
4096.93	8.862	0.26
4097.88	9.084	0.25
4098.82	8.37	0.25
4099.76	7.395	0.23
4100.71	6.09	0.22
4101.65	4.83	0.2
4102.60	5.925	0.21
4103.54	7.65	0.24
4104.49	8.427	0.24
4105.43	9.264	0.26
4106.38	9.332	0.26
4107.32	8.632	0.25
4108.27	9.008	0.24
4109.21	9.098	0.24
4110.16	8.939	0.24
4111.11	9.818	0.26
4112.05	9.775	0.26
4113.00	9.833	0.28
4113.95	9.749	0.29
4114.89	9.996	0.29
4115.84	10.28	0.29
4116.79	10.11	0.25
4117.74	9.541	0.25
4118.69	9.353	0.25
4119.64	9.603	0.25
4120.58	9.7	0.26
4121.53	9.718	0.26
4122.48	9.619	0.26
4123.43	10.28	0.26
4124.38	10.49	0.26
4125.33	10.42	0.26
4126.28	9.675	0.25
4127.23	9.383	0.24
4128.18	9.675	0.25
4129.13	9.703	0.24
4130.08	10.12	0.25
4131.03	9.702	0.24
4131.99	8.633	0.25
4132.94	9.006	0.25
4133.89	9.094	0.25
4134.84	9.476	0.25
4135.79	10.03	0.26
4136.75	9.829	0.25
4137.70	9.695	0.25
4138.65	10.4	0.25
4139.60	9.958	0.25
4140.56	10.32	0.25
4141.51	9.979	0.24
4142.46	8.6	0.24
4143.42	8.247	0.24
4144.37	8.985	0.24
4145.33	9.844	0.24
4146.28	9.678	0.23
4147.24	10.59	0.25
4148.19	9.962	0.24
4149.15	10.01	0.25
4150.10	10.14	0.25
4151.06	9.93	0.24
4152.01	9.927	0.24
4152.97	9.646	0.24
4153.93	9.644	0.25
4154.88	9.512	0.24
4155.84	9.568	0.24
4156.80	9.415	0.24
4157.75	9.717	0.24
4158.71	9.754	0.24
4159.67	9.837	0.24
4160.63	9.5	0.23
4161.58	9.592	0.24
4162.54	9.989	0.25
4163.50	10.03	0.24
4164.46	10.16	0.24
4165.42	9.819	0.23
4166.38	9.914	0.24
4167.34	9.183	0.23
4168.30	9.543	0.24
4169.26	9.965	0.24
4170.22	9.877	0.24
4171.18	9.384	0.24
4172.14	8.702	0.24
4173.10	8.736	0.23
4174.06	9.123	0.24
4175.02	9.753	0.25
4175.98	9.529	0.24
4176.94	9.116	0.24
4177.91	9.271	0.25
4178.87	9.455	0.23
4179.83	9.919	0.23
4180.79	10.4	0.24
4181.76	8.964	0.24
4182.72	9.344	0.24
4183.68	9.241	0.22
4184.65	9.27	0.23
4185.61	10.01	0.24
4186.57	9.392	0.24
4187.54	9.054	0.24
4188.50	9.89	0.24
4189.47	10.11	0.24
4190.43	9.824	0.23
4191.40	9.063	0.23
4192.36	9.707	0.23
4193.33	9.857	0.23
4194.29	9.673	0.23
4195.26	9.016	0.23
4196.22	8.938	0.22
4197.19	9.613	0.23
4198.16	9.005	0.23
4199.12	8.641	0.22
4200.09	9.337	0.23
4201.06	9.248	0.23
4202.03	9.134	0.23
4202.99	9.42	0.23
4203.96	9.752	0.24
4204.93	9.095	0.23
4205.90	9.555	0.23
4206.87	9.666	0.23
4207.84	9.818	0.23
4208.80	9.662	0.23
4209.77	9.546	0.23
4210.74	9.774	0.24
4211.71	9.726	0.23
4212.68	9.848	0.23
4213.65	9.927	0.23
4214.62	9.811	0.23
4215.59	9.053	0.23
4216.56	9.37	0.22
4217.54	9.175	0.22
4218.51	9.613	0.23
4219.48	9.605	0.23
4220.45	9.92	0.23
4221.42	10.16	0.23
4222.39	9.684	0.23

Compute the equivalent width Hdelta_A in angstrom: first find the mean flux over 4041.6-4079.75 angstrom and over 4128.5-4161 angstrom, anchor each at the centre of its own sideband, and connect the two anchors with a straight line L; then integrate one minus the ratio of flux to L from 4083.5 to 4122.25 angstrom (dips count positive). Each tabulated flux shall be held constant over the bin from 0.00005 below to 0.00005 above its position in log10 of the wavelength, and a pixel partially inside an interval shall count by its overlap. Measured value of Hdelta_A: 1.6 angstrom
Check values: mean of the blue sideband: 9.15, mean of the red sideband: 9.66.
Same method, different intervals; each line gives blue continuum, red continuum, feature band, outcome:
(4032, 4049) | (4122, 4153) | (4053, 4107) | 2.4 angstrom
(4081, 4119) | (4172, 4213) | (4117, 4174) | -2.7 angstrom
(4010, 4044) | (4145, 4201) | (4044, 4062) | 0.7 angstrom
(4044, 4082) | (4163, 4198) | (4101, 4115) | 1.0 angstrom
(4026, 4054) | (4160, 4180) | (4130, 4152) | -0.4 angstrom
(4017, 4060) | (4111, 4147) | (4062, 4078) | 0.6 angstrom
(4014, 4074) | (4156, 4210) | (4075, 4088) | 0.3 angstrom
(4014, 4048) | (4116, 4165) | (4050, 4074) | 0.3 angstrom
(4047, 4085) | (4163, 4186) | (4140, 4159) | -0.4 angstrom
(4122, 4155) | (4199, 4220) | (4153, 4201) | 0.4 angstrom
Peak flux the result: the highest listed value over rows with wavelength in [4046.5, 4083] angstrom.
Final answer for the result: 10.61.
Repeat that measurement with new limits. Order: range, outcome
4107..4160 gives 10.59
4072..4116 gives 10.34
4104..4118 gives 10.28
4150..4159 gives 10.14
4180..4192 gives 10.4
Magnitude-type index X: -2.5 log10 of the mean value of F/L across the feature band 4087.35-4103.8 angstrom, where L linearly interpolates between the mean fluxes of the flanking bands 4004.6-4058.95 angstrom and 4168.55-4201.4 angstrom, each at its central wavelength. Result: 0.111 mag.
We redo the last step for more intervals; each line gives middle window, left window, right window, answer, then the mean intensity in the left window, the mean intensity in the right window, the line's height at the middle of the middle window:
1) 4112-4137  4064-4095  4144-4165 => -0.01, 9.31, 9.8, 9.6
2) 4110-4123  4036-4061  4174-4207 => -0.04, 9.31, 9.44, 9.37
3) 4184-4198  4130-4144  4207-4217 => 0.01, 9.52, 9.66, 9.62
